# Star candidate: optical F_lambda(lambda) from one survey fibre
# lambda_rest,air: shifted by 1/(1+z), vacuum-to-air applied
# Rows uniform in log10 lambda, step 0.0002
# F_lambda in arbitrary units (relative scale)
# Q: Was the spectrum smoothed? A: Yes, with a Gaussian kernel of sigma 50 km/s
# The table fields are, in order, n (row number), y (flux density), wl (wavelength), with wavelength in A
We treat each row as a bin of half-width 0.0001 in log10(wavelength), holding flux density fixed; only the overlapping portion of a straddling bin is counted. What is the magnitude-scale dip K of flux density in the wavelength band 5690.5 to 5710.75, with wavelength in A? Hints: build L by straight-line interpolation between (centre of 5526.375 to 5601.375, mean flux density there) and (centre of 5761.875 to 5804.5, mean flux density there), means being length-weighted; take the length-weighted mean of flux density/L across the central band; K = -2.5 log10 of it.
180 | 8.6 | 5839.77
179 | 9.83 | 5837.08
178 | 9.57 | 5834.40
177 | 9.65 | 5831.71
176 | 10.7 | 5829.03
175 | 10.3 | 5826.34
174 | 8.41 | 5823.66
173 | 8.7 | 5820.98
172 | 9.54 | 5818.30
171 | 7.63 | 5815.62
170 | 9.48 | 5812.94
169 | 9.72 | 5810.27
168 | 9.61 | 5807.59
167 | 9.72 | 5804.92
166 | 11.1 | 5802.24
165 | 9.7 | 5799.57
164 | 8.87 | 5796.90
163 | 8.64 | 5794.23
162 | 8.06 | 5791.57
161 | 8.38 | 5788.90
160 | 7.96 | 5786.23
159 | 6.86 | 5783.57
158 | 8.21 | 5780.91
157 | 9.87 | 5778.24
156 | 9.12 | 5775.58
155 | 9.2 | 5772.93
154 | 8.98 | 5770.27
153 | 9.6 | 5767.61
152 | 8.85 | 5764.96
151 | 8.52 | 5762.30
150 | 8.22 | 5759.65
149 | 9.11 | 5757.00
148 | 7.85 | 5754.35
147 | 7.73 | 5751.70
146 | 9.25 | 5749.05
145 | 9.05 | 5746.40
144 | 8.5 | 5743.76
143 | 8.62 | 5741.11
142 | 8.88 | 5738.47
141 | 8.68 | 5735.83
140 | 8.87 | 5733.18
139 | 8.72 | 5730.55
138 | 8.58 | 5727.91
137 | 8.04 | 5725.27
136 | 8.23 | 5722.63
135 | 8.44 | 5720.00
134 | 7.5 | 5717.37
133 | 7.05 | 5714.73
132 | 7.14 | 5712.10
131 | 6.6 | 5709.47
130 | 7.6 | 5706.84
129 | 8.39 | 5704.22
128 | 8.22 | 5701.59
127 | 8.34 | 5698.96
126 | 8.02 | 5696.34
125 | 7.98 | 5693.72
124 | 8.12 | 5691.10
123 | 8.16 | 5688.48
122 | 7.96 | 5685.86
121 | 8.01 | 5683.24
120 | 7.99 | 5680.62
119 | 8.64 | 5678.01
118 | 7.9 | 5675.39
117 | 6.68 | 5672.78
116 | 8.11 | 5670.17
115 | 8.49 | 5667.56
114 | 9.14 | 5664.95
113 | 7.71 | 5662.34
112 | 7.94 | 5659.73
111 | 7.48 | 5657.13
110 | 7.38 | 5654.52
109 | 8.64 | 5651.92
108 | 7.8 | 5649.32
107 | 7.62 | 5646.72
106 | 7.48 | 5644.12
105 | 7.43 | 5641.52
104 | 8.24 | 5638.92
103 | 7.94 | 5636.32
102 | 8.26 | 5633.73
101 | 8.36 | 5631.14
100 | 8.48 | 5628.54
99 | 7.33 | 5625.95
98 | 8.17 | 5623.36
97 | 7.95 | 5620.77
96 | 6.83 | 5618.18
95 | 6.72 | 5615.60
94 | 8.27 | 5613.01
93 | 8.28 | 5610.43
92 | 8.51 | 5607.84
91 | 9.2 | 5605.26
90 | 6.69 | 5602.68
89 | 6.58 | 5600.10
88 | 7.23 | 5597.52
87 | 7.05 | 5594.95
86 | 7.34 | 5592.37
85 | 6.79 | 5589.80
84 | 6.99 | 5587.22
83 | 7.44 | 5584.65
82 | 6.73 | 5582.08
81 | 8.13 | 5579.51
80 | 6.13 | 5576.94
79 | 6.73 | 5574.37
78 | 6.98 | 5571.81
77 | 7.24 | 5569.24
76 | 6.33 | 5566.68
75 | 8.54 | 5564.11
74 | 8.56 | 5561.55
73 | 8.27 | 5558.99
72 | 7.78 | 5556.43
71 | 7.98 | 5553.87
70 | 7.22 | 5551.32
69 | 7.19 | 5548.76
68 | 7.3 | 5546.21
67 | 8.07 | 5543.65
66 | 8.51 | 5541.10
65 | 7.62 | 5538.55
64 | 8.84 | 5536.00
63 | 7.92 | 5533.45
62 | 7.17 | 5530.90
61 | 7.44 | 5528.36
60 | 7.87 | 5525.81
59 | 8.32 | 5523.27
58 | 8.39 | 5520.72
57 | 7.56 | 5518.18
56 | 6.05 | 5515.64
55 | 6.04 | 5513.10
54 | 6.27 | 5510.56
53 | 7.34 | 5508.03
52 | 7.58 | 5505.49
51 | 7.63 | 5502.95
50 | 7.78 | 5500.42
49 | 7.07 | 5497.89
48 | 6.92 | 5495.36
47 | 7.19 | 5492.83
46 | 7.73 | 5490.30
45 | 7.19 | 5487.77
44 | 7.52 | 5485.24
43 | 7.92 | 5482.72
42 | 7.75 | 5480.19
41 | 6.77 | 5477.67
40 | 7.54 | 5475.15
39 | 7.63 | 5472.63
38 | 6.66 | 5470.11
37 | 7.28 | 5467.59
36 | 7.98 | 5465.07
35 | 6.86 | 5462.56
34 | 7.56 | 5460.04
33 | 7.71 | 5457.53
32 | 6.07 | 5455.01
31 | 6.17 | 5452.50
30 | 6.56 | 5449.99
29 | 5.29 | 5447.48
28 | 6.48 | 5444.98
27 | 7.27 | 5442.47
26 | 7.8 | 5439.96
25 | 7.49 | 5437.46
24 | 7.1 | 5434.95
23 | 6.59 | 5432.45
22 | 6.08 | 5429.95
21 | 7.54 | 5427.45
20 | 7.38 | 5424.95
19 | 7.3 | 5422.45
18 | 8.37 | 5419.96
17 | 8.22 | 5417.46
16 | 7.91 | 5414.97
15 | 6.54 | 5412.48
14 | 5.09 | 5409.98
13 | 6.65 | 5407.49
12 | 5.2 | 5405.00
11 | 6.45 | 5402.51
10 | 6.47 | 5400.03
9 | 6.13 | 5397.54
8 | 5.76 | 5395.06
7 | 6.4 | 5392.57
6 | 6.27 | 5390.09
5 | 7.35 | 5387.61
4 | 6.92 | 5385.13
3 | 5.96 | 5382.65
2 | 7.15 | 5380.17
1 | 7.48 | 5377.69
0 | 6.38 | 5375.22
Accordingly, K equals 0.06 mag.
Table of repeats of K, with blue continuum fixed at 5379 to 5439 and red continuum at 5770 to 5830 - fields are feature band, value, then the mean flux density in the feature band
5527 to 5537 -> -0.05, 7.81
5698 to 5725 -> 0.11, 7.75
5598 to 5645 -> 0.03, 7.81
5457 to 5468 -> -0.06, 7.48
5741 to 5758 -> 0.02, 8.57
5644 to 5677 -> 0.05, 7.9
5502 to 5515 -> 0.07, 6.91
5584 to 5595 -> 0.10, 7.11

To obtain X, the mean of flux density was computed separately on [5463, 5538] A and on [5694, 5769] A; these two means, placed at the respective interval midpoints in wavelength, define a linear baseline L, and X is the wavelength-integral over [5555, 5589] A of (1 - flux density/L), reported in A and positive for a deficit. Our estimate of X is 1.44 A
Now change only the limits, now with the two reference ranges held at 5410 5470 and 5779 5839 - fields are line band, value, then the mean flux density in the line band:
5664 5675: 0.4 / 8.06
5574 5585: 1.1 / 7.02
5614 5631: 0.9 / 7.64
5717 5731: 0.6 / 8.27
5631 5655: 0.8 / 7.91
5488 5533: 0.8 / 7.32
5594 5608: 0.9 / 7.48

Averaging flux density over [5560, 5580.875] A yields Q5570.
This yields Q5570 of 7.34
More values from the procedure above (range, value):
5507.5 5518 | 6.48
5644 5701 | 8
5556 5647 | 7.57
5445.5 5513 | 7.13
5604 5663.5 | 7.91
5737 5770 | 8.69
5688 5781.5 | 8.4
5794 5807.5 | 9.68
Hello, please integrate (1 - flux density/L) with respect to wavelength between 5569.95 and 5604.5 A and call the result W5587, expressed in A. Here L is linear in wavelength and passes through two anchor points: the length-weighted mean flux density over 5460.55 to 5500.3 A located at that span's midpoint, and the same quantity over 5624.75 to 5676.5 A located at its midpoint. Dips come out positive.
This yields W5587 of 3.1 A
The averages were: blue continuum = 7.35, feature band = 7.02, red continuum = 7.92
